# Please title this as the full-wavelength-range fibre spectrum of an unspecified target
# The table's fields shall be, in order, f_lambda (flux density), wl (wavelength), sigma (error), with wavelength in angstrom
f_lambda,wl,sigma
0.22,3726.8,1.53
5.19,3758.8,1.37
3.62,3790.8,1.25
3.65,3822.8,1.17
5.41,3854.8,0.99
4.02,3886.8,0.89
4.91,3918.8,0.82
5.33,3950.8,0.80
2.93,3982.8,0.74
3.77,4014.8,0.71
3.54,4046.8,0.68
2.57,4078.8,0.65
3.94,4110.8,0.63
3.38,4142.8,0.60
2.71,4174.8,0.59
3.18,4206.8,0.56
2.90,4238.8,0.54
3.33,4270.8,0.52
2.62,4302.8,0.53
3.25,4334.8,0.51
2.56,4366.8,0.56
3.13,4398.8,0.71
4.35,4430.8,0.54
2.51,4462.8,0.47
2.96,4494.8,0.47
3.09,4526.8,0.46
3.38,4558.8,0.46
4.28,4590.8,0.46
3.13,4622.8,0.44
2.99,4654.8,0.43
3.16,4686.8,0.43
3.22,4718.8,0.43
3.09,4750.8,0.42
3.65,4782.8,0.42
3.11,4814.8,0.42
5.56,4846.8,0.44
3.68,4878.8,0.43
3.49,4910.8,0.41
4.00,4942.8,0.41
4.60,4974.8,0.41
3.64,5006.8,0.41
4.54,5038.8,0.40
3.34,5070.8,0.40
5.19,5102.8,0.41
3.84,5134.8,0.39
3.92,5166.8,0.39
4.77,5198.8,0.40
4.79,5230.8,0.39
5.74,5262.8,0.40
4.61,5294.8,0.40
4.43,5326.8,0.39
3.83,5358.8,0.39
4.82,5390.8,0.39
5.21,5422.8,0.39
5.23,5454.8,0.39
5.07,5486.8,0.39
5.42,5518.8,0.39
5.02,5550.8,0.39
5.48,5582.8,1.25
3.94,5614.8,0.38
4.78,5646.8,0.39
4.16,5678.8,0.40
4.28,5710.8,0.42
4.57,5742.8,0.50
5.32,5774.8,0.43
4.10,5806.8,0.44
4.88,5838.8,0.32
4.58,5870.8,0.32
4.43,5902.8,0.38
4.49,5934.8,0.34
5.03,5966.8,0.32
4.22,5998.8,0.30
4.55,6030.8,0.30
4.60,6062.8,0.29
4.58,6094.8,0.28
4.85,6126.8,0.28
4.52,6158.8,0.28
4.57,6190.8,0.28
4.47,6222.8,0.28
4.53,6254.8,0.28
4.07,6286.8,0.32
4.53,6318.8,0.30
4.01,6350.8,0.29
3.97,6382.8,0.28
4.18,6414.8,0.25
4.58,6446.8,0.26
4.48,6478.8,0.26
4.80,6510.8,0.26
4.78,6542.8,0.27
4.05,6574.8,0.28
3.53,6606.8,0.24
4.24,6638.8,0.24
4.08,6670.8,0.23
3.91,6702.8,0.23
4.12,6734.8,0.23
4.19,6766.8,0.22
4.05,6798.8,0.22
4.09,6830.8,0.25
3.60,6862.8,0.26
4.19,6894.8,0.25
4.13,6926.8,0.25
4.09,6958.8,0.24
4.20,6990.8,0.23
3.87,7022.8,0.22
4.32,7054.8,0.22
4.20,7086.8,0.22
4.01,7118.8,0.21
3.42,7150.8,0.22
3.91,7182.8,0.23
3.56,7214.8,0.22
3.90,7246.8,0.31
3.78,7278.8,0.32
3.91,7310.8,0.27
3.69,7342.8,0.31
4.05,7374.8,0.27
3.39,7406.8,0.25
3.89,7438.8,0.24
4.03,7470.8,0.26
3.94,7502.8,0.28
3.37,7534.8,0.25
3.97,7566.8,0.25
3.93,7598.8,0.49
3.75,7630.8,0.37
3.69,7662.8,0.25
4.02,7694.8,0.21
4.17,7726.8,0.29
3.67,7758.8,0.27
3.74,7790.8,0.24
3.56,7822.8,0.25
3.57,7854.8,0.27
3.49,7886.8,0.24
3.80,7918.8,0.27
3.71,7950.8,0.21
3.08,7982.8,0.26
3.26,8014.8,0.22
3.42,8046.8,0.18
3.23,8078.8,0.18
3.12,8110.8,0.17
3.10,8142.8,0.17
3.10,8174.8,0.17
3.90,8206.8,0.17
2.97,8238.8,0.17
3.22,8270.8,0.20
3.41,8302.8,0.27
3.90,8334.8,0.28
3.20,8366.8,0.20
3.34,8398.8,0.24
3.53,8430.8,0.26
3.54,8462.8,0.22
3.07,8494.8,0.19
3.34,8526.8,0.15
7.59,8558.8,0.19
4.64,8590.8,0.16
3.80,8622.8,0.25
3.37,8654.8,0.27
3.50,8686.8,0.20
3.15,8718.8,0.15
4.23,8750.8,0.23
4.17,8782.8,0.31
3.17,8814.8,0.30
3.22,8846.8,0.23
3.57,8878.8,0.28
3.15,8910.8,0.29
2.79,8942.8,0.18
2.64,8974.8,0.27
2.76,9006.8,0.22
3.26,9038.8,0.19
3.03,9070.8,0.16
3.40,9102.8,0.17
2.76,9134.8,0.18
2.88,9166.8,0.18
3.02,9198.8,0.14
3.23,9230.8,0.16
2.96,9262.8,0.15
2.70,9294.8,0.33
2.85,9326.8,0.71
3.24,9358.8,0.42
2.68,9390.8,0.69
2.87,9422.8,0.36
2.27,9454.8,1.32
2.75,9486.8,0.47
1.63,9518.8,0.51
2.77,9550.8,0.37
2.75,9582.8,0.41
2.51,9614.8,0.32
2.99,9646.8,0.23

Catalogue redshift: 0.30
